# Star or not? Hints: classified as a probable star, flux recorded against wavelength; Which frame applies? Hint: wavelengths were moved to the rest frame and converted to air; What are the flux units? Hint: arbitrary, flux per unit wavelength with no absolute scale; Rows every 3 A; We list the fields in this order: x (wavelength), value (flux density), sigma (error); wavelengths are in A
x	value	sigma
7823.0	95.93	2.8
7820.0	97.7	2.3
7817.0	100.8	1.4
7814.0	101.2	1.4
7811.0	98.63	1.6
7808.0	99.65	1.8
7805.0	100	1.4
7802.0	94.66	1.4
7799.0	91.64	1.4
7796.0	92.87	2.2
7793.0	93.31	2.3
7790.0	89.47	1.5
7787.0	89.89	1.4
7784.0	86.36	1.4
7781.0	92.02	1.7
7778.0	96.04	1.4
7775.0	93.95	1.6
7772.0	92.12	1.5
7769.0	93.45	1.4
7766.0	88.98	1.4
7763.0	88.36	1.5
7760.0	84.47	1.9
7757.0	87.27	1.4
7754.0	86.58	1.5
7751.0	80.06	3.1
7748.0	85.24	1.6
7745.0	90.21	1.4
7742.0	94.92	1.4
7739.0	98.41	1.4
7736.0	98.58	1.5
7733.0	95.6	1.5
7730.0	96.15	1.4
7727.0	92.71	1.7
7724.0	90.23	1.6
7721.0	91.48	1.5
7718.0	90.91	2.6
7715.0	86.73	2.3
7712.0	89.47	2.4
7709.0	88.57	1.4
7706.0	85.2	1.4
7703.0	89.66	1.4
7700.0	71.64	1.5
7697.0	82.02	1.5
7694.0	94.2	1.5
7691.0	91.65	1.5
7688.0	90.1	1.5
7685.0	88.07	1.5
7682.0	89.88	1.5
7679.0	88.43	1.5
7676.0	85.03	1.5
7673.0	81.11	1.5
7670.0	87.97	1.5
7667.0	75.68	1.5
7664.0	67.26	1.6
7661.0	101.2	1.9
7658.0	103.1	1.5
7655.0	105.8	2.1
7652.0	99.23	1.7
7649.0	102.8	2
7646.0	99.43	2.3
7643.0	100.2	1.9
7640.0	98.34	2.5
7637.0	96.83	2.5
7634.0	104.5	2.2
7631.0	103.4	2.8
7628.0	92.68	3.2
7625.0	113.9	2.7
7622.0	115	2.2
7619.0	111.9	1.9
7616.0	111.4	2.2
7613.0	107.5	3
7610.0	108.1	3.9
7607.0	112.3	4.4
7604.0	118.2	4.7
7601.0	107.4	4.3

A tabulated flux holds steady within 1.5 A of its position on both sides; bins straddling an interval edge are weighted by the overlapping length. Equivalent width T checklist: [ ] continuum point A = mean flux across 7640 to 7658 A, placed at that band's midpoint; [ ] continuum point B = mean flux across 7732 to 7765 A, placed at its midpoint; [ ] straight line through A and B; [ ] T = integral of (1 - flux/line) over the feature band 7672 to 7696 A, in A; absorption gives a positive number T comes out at 2.15 A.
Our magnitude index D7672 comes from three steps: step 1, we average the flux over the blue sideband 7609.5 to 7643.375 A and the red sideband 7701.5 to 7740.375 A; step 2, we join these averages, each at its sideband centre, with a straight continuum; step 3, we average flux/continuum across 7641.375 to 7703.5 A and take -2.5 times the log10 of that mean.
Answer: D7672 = 0.10 mag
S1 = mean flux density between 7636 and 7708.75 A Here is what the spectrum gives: 90.5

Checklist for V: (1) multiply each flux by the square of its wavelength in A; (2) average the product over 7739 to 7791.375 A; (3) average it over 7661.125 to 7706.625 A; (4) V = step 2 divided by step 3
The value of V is 1.1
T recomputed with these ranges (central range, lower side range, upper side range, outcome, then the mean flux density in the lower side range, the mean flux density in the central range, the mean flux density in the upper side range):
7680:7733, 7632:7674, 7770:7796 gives 2.61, 94.8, 88.9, 91.8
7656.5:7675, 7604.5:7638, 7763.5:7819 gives 3.20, 108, 86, 94.1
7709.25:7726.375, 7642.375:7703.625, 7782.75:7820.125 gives 0.37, 90.1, 89.8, 95.1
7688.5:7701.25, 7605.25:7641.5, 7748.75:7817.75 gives 1.85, 106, 85.5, 92.1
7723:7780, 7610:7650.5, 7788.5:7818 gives 4.29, 105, 91.2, 96.1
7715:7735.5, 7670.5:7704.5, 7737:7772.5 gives -1.07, 86.6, 92.7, 89.2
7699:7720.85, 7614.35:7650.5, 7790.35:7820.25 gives 3.07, 104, 86.7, 96.7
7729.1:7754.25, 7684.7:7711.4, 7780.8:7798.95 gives -0.93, 86.8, 91.9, 90.6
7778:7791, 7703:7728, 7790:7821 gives 0.65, 89.4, 90.2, 96.7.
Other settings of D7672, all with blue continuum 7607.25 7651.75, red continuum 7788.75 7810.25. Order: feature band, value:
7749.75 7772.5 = 0.11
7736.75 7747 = 0.04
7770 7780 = 0.03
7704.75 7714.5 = 0.14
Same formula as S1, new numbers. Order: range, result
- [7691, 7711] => 85.8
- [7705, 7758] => 90.5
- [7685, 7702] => 86.2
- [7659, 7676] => 83.5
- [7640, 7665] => 98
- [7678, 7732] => 88.8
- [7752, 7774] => 88.7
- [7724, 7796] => 91.1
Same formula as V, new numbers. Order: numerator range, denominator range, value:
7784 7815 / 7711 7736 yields 1.05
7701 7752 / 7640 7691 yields 1.00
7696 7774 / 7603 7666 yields 0.89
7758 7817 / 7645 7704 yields 1.07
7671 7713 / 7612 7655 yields 0.85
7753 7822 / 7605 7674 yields 0.97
